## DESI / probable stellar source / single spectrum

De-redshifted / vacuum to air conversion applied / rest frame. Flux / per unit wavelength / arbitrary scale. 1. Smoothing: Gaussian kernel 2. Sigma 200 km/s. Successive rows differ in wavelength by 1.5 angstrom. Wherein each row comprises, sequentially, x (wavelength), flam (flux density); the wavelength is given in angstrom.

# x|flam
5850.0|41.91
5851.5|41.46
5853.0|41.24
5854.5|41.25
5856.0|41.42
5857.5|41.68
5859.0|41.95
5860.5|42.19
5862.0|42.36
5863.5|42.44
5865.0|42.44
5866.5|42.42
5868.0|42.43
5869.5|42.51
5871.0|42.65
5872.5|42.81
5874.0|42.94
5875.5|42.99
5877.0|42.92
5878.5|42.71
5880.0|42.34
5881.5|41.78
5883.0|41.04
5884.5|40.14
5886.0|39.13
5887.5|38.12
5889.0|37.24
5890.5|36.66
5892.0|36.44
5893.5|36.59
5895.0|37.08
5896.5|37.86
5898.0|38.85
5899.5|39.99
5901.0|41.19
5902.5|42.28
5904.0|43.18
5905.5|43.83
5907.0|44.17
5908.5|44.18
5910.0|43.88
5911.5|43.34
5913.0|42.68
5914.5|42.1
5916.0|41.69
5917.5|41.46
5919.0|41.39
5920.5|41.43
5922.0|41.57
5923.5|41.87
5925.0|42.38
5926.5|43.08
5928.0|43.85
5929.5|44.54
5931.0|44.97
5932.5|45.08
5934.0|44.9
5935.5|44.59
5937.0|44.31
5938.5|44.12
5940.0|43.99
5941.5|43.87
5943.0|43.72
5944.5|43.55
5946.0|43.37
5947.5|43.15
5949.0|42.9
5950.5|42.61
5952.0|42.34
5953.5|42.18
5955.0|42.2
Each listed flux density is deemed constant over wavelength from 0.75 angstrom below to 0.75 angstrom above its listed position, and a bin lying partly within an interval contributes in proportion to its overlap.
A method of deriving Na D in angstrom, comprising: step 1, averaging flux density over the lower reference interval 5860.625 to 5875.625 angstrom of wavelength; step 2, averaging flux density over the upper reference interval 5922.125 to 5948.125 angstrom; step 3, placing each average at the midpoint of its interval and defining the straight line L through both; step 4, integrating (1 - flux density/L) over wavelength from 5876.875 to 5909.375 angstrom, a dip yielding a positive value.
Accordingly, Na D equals 2.0 angstrom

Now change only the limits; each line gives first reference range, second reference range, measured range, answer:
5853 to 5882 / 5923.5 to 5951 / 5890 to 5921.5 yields 1.6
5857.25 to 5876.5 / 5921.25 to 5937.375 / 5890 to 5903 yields 1.4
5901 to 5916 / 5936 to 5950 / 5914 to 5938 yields 0.2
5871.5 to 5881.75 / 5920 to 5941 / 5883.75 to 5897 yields 1.6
